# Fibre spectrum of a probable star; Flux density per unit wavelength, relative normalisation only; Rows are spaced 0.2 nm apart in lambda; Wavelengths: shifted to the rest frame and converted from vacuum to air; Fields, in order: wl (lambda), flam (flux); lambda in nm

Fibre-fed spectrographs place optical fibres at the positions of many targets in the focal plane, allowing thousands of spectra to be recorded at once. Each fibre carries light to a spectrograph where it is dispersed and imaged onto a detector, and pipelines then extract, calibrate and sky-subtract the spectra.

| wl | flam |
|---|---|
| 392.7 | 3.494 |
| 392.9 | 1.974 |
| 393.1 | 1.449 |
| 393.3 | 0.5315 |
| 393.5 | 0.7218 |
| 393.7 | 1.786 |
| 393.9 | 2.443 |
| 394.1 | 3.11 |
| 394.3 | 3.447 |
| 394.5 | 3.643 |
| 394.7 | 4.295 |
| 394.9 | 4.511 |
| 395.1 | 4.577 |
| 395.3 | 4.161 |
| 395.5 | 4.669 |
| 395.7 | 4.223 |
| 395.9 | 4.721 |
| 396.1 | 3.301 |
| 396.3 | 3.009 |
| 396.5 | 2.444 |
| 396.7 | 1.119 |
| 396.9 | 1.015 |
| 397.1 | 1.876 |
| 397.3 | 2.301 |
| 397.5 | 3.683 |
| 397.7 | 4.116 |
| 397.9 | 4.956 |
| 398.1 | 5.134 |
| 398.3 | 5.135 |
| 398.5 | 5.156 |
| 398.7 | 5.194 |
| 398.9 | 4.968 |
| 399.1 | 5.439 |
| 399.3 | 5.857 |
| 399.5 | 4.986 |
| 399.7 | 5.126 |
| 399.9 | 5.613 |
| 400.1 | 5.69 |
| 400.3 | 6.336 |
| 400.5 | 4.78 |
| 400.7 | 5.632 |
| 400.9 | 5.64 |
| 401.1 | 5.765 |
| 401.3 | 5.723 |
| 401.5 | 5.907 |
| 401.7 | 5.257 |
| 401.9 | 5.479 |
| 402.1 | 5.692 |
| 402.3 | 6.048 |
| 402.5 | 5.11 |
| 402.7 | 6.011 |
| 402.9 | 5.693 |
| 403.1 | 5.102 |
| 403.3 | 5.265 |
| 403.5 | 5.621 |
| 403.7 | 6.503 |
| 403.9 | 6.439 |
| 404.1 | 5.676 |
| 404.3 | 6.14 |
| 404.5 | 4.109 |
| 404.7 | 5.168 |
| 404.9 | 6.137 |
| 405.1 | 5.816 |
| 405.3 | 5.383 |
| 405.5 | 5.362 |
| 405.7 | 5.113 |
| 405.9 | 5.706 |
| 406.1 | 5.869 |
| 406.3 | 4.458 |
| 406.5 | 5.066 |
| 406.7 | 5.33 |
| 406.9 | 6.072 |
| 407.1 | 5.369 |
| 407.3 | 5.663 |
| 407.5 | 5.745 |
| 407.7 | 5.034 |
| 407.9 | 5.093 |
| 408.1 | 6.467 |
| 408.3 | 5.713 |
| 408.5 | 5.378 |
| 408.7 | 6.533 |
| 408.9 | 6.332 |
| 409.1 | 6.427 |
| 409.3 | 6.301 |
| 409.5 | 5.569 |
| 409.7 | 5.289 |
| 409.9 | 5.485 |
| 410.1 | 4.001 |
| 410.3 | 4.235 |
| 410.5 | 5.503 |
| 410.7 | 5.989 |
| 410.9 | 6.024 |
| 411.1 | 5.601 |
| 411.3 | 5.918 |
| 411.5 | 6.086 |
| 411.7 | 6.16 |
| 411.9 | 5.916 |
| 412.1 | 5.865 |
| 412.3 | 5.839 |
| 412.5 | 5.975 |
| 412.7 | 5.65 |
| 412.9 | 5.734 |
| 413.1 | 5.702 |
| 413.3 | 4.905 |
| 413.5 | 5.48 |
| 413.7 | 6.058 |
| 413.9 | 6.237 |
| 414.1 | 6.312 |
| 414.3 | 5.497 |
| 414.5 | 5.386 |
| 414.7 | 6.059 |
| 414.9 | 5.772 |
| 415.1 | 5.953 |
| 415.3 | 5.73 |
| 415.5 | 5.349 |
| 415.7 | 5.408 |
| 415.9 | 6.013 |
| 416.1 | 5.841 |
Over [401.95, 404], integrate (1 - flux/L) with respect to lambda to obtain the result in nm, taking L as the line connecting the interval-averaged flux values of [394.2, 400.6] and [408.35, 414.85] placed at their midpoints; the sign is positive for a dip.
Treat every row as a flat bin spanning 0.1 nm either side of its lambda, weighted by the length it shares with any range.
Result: -0.39 nm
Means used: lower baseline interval 4.23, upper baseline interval 5.73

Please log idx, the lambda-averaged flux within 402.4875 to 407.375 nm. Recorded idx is 5.53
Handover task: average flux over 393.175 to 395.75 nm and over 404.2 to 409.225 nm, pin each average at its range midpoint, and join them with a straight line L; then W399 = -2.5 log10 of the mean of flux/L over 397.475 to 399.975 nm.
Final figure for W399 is -0.25 mag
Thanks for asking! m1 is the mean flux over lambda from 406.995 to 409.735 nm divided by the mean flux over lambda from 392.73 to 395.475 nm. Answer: 2.01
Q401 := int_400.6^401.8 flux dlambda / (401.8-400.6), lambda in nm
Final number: 5.65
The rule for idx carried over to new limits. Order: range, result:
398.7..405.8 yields 5.55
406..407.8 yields 5.4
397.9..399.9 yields 5.23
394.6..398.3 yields 3.6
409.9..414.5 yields 5.66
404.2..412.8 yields 5.6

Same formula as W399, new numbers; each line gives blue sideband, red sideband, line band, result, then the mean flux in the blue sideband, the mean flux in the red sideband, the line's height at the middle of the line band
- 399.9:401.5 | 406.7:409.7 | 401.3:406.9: 0.03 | 5.67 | 5.8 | 5.73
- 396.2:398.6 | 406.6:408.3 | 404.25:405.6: -0.08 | 3.33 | 5.6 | 5.03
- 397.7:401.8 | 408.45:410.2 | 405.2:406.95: 0.05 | 5.38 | 5.71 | 5.6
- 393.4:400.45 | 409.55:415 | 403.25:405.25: -0.19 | 3.97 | 5.65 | 4.77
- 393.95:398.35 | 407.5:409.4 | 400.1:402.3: -0.24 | 3.58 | 5.91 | 4.54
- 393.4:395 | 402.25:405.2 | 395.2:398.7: 0.04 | 2.99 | 5.65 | 3.76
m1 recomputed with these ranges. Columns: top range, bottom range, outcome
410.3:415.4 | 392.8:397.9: 1.95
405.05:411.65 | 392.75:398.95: 1.67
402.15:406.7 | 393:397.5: 1.91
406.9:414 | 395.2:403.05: 1.21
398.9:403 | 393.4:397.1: 1.77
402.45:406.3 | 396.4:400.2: 1.33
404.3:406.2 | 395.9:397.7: 2.12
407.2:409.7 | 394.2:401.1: 1.34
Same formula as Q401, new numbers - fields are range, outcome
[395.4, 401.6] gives 4.5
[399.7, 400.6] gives 5.55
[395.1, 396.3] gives 4.14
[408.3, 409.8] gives 5.96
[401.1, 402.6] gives 5.61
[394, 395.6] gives 4.05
